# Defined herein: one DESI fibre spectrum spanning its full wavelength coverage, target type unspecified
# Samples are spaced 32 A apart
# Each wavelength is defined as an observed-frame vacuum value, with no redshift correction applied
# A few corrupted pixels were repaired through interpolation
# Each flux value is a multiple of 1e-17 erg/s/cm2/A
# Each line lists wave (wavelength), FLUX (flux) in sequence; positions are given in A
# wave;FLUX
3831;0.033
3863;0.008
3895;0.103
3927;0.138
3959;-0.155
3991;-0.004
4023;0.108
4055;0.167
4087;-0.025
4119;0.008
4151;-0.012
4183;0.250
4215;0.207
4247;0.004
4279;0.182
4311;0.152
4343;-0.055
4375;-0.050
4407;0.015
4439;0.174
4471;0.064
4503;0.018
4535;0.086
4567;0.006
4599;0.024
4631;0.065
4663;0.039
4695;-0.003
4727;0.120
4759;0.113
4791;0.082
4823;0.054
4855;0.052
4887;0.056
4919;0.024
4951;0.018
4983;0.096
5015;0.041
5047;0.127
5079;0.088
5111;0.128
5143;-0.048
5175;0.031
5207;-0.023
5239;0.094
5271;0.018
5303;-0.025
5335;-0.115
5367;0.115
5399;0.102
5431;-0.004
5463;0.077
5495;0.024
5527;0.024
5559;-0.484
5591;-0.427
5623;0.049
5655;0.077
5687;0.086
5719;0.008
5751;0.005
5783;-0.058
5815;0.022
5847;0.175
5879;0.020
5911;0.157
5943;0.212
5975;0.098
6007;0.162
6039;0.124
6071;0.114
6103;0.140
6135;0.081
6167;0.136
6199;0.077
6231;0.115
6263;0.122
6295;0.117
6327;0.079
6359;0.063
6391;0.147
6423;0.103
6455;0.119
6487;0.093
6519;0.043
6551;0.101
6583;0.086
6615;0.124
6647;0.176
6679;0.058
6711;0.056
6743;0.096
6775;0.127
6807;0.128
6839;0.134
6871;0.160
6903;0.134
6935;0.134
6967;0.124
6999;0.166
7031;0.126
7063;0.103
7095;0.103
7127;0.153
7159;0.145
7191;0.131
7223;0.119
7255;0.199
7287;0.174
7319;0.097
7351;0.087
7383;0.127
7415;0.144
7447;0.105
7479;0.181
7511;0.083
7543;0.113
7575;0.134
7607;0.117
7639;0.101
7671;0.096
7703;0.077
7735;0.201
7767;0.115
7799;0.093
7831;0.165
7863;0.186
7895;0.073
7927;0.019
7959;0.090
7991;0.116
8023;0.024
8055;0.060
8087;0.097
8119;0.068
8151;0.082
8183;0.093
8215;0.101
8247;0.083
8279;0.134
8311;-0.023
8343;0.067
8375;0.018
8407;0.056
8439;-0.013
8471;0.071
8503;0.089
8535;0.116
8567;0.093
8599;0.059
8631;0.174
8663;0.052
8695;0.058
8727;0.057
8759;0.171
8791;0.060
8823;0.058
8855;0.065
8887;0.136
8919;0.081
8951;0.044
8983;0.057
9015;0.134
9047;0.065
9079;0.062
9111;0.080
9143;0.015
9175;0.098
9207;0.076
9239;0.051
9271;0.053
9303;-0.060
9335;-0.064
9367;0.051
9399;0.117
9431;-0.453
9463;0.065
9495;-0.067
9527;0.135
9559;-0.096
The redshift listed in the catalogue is 0.48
